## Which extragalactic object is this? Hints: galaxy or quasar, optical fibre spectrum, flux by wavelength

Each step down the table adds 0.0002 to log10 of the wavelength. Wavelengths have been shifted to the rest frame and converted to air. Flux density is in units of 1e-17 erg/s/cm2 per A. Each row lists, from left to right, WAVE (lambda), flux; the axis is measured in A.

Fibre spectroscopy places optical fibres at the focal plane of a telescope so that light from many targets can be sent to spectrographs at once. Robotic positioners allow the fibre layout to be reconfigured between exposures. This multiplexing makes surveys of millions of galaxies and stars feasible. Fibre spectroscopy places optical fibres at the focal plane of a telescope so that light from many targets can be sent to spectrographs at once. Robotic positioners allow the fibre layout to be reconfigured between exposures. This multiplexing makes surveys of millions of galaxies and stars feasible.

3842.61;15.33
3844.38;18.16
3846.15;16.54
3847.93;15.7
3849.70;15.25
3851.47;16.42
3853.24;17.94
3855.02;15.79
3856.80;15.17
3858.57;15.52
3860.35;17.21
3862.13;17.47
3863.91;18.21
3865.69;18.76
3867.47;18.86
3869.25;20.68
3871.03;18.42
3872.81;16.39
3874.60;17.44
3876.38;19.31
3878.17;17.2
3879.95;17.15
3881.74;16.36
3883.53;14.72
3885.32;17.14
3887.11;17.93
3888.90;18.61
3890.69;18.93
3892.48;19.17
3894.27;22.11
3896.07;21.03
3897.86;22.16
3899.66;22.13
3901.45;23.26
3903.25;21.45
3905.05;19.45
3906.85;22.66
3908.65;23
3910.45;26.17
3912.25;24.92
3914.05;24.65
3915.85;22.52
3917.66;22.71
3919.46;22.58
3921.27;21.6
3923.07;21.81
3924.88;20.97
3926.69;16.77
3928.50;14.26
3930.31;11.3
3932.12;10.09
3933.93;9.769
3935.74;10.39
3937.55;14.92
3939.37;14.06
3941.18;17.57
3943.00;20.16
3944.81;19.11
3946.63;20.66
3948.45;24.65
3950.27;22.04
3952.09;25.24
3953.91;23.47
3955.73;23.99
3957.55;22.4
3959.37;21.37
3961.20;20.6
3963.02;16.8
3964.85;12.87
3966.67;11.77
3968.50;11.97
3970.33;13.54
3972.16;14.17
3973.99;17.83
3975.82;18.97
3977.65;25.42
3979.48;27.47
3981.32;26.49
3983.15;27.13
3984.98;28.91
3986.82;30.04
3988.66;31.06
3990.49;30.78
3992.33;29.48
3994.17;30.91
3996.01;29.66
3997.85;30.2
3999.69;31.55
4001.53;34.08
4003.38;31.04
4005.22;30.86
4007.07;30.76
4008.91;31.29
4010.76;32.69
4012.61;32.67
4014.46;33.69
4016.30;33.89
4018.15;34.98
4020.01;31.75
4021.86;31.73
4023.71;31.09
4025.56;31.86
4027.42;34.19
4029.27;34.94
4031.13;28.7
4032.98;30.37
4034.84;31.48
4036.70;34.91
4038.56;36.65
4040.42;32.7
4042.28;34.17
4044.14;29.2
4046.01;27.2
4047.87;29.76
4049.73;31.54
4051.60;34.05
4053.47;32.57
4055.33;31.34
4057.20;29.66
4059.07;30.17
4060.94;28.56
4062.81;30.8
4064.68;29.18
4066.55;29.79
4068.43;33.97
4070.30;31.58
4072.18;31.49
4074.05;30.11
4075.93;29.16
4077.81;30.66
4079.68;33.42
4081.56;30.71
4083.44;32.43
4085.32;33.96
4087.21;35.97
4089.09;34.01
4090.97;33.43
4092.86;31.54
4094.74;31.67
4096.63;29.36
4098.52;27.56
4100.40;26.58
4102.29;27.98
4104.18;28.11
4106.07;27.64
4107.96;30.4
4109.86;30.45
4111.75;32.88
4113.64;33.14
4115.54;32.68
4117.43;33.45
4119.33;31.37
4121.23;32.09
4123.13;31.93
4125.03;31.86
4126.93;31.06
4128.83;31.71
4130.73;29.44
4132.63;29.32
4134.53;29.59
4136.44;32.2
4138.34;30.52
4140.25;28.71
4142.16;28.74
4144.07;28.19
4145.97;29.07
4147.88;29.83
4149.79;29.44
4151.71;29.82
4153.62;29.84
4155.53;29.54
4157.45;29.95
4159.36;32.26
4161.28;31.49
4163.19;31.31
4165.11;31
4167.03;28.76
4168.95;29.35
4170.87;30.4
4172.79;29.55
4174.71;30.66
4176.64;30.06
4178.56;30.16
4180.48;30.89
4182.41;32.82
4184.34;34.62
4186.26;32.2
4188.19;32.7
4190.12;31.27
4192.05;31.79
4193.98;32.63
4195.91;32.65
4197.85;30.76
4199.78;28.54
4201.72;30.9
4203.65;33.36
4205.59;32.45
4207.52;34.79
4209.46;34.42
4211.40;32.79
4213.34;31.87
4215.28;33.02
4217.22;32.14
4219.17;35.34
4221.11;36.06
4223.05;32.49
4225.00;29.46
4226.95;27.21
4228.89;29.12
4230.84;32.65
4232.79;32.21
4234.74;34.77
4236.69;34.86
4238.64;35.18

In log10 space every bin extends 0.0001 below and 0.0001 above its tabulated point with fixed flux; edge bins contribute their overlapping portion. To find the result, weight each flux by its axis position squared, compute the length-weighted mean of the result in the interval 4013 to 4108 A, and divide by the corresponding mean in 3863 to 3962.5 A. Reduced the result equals 1.73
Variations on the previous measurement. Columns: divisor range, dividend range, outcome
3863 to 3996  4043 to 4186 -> 1.65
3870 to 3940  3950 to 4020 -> 1.44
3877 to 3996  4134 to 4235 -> 1.72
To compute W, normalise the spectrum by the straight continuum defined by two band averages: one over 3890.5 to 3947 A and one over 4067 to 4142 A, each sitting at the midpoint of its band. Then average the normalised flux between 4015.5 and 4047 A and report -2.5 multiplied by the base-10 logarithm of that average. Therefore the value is -0.22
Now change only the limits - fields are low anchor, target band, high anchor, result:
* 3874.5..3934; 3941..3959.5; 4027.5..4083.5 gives 0.05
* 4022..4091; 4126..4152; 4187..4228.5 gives 0.08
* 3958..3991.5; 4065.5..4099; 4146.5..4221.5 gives -0.19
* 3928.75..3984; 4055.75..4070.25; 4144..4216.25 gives -0.23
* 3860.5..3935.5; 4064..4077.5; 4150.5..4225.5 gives -0.16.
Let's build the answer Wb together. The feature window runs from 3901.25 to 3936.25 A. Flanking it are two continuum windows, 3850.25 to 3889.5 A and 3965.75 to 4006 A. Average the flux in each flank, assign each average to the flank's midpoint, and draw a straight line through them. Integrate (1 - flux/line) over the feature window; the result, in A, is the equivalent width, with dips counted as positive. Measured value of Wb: 1.9 A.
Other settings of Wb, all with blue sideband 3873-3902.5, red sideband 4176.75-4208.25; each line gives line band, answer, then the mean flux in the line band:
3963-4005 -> -2.73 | 24.7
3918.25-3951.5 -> 5.54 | 17.5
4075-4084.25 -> -1.40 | 31.3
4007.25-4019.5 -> -4.36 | 33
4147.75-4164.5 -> 0.00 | 30.4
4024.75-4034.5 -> -2.71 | 32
